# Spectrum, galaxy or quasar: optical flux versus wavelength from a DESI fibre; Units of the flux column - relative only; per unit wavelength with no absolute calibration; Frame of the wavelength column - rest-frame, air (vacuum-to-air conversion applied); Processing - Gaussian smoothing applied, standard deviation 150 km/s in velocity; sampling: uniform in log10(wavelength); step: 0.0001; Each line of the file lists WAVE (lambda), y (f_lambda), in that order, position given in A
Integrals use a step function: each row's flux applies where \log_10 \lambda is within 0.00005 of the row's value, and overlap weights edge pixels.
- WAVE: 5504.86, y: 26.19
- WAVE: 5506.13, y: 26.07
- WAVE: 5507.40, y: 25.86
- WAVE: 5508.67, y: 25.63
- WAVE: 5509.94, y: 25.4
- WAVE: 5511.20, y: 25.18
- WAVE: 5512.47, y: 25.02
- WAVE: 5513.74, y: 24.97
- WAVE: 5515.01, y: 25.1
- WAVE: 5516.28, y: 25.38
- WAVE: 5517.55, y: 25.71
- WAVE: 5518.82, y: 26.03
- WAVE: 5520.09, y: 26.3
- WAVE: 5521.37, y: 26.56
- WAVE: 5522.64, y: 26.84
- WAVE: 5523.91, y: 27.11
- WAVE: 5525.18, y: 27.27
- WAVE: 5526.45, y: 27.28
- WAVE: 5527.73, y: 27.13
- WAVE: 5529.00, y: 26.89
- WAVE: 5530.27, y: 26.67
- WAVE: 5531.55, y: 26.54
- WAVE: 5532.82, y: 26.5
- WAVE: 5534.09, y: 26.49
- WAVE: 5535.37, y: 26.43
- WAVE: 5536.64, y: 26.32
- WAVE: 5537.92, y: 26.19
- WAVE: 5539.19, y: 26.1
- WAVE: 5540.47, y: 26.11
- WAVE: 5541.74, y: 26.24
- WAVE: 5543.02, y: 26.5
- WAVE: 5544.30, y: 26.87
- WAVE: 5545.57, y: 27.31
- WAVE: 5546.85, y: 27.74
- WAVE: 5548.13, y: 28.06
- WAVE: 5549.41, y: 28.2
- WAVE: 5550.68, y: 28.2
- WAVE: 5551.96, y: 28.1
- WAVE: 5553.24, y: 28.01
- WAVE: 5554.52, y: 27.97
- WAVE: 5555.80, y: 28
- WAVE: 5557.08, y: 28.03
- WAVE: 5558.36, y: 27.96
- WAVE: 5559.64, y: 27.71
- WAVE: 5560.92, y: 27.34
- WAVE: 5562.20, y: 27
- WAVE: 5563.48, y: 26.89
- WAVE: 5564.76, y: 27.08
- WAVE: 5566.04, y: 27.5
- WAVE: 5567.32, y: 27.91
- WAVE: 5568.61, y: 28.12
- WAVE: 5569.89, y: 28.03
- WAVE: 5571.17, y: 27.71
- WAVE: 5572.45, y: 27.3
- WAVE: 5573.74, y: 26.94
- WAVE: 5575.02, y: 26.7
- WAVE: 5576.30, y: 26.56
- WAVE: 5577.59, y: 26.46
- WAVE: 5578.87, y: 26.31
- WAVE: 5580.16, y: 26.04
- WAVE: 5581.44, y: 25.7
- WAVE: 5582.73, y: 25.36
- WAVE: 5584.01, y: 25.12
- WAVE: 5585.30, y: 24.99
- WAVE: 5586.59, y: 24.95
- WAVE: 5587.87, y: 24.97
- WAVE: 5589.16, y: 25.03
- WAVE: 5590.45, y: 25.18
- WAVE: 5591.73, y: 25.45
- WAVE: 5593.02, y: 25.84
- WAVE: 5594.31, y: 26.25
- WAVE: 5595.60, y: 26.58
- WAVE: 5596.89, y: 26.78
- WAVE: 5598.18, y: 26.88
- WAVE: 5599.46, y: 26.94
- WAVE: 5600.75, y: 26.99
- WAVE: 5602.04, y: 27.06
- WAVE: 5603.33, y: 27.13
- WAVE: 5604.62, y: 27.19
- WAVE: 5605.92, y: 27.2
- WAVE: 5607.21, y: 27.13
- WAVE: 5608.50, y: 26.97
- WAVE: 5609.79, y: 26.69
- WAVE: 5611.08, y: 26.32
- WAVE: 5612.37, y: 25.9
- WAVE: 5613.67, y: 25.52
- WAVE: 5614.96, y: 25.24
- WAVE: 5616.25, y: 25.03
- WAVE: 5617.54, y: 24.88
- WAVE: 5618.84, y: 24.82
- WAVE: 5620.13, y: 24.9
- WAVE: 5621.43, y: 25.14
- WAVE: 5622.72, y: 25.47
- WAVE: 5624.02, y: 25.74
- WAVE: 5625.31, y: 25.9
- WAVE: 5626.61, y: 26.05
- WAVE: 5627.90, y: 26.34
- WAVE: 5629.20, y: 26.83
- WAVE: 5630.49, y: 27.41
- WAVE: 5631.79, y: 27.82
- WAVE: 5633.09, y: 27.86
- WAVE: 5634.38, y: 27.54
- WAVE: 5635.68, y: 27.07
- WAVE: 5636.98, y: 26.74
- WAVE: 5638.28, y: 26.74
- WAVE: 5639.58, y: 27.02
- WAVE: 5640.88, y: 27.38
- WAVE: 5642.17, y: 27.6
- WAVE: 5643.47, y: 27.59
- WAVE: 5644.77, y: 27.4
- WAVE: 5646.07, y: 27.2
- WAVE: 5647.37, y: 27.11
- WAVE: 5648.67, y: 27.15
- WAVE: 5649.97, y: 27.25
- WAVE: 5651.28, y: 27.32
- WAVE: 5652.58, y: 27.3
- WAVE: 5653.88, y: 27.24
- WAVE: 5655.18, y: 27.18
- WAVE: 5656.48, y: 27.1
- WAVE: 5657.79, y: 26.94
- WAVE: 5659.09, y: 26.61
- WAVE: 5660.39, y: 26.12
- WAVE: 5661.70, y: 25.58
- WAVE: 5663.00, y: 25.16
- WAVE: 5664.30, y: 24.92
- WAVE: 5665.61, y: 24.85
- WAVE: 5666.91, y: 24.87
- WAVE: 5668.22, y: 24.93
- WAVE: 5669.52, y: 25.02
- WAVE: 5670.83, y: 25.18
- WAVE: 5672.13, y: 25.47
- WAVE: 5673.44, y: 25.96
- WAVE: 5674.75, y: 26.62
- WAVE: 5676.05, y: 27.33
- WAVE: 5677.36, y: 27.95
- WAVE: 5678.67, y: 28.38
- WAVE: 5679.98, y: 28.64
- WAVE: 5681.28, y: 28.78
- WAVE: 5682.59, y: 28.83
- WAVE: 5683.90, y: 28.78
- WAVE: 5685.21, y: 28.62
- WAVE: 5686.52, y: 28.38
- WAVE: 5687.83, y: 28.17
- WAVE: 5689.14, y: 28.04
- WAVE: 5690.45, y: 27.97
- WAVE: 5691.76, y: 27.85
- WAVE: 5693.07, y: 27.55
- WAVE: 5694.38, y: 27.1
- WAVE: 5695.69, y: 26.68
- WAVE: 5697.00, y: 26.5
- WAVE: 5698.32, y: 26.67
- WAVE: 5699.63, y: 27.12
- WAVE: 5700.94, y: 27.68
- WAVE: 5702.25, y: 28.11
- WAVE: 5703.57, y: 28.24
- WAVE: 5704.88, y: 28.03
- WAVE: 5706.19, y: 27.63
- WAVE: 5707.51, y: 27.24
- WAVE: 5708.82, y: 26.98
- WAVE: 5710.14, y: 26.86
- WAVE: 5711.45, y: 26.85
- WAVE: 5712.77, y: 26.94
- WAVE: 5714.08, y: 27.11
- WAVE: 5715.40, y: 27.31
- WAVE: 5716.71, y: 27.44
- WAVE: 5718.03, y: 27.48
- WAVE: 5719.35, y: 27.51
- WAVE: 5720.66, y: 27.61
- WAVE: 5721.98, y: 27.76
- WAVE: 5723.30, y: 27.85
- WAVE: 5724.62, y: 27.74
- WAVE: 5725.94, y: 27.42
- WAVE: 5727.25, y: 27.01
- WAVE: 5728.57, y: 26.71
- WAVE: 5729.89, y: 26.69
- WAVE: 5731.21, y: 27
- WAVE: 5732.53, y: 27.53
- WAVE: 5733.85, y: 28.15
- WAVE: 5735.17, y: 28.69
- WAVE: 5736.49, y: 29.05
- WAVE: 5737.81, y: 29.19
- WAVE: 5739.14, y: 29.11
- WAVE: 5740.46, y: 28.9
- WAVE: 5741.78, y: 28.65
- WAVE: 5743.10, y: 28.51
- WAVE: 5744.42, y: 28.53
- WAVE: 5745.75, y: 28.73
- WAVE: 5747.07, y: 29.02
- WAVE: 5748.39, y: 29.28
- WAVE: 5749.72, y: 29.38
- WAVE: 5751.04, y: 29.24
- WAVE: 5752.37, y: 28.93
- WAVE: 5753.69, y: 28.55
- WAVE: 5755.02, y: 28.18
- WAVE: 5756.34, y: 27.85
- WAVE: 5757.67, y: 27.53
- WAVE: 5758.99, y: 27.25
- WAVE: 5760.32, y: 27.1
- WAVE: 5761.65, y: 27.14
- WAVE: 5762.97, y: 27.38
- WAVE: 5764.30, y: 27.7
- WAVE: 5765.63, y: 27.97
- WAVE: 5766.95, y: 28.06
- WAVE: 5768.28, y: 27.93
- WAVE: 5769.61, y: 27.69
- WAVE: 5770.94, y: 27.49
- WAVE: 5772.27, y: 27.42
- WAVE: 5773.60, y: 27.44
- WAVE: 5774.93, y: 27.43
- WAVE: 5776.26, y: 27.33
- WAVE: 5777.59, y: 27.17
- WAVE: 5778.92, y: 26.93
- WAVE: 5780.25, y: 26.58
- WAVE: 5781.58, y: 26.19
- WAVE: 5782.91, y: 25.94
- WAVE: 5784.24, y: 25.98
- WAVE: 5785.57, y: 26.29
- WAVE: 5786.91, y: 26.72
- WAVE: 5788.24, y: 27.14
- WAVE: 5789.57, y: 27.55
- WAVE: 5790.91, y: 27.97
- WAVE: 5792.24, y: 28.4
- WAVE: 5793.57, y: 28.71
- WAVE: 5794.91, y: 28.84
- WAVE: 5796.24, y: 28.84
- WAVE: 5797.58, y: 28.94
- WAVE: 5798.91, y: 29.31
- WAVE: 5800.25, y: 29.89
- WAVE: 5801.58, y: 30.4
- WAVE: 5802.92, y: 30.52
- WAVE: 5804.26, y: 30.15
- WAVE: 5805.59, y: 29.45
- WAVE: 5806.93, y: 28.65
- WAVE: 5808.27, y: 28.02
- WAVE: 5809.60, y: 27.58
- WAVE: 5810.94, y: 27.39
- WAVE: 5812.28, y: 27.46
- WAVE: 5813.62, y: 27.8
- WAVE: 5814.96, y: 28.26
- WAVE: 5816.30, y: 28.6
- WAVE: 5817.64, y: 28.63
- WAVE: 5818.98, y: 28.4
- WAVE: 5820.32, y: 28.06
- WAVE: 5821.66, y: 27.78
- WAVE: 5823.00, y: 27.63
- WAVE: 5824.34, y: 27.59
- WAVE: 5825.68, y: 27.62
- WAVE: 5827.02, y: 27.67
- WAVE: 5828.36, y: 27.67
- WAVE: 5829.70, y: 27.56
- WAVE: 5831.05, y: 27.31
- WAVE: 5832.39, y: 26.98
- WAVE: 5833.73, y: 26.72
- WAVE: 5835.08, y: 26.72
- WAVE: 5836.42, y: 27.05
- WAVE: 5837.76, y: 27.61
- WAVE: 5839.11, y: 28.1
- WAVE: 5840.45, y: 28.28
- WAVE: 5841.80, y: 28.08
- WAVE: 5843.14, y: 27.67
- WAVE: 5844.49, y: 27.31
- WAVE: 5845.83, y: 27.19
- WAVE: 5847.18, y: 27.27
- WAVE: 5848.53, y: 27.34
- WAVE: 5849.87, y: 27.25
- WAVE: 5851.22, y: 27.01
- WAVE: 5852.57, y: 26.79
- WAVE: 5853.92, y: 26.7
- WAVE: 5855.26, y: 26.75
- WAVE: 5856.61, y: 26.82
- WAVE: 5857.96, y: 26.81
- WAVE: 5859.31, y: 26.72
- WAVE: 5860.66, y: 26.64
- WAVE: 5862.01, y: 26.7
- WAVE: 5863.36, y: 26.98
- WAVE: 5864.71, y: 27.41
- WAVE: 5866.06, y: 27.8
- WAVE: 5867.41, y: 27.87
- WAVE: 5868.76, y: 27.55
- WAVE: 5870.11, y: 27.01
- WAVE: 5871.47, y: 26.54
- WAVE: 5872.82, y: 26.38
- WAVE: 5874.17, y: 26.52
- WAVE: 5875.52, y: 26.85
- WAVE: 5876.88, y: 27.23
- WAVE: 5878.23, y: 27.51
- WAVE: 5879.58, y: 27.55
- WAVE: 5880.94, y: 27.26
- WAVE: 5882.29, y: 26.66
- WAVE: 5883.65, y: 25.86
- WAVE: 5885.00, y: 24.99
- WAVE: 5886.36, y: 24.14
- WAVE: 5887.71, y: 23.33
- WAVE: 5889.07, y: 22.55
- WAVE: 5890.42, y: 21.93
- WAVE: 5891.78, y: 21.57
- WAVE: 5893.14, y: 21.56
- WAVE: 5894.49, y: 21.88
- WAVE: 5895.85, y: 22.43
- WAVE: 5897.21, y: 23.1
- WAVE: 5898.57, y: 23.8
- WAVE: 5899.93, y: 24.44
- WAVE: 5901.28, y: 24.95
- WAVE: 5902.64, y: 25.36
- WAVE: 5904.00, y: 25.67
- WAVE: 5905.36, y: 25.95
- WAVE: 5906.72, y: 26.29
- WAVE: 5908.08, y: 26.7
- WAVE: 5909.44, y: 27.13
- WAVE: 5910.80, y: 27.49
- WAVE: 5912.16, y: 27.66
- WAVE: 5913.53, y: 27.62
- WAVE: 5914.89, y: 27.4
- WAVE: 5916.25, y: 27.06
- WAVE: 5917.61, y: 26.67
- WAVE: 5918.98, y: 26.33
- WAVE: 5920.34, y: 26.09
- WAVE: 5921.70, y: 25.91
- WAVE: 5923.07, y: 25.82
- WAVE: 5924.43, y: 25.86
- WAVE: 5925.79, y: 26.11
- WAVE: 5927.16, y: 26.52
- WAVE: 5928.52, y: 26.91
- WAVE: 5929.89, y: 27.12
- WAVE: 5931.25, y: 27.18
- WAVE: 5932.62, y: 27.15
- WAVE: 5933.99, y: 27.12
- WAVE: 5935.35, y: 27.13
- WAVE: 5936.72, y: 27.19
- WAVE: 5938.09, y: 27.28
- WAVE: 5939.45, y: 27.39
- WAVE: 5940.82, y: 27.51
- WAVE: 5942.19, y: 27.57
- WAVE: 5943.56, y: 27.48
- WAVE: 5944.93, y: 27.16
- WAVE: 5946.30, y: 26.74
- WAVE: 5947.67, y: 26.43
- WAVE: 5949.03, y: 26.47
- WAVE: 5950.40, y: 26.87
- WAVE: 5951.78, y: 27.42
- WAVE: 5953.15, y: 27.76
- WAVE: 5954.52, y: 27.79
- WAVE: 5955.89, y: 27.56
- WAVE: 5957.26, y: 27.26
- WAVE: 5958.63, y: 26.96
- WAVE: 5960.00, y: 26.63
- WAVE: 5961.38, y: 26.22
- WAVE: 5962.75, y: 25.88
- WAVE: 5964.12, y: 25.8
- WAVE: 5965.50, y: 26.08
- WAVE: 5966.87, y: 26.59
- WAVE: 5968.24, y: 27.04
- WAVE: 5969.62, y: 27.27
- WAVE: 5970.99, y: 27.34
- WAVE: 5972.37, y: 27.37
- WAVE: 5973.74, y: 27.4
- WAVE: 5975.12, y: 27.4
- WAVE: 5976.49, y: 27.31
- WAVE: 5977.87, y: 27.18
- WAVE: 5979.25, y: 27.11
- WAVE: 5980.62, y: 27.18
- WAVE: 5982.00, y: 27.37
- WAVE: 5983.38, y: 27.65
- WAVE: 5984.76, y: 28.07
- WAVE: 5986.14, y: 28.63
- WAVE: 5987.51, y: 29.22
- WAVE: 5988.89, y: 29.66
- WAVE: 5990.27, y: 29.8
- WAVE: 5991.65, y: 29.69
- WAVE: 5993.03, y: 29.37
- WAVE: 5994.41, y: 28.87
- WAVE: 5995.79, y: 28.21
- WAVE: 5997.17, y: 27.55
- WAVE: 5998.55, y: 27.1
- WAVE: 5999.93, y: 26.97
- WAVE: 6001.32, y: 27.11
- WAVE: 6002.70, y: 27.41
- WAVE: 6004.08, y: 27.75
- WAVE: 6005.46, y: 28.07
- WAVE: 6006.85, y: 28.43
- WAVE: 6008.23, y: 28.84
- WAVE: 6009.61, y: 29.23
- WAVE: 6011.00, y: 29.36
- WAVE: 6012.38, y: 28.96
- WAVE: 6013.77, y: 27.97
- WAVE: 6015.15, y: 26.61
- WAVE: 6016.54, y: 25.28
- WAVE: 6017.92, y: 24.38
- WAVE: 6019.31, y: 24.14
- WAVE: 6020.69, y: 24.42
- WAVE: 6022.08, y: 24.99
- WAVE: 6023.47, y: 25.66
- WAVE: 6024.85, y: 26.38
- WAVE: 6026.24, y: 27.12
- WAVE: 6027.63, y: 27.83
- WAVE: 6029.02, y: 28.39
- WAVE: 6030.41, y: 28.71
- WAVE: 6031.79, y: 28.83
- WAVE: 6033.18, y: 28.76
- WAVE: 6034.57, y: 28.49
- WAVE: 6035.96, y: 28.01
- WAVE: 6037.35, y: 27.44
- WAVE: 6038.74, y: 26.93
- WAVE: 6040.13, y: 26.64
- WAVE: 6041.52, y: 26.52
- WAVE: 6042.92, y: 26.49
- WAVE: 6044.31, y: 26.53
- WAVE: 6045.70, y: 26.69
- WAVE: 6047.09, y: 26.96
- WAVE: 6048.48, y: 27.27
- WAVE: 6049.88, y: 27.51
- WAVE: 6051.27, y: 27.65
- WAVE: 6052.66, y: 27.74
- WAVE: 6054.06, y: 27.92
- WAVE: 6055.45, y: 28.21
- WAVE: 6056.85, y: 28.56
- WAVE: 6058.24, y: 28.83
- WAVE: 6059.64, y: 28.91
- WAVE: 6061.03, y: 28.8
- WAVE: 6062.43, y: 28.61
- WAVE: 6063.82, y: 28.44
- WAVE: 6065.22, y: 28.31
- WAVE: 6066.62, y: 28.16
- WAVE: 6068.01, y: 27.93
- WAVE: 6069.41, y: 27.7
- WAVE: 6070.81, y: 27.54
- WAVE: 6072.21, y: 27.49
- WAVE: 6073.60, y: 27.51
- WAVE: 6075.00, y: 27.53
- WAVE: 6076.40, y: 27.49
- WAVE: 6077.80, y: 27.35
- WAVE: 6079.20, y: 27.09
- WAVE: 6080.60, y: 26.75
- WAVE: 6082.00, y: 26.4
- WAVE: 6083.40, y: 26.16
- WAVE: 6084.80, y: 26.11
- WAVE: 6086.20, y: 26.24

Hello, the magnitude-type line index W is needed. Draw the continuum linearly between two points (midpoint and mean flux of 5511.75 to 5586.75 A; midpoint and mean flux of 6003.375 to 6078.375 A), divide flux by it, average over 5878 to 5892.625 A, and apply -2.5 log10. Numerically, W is 0.11 mag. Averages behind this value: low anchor 26.8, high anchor 27.5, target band 24.7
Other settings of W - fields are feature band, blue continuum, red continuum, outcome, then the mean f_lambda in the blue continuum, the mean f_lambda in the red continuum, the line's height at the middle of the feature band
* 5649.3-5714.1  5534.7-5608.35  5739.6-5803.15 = 0.017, 26.8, 28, 27.5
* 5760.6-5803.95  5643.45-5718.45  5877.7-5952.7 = -0.048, 27.1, 26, 26.6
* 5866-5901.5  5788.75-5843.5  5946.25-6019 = 0.115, 28.2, 27.5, 27.9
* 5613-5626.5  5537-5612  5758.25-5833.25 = 0.073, 26.8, 27.9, 27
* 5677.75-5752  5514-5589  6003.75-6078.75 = -0.035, 26.8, 27.5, 27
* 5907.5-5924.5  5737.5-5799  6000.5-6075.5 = 0.036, 27.9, 27.5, 27.7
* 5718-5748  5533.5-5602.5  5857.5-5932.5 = -0.068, 26.8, 25.9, 26.3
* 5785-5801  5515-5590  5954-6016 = -0.037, 26.8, 27.7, 27.3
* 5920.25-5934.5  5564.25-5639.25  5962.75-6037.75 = 0.032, 26.4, 27.5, 27.3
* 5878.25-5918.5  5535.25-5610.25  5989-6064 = 0.092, 26.8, 27.6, 27.4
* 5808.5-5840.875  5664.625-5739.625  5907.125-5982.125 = -0.021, 27.4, 27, 27.2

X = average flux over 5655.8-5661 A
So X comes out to 26.7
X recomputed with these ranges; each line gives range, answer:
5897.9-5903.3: 24.7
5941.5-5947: 27.2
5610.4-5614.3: 25.9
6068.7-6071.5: 27.6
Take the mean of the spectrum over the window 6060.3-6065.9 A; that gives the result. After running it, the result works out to 28.6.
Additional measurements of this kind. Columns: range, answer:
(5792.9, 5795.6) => 28.8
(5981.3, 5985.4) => 27.6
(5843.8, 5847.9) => 27.2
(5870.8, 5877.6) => 26.7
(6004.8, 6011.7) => 28.8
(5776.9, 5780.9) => 26.9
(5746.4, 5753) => 29.2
